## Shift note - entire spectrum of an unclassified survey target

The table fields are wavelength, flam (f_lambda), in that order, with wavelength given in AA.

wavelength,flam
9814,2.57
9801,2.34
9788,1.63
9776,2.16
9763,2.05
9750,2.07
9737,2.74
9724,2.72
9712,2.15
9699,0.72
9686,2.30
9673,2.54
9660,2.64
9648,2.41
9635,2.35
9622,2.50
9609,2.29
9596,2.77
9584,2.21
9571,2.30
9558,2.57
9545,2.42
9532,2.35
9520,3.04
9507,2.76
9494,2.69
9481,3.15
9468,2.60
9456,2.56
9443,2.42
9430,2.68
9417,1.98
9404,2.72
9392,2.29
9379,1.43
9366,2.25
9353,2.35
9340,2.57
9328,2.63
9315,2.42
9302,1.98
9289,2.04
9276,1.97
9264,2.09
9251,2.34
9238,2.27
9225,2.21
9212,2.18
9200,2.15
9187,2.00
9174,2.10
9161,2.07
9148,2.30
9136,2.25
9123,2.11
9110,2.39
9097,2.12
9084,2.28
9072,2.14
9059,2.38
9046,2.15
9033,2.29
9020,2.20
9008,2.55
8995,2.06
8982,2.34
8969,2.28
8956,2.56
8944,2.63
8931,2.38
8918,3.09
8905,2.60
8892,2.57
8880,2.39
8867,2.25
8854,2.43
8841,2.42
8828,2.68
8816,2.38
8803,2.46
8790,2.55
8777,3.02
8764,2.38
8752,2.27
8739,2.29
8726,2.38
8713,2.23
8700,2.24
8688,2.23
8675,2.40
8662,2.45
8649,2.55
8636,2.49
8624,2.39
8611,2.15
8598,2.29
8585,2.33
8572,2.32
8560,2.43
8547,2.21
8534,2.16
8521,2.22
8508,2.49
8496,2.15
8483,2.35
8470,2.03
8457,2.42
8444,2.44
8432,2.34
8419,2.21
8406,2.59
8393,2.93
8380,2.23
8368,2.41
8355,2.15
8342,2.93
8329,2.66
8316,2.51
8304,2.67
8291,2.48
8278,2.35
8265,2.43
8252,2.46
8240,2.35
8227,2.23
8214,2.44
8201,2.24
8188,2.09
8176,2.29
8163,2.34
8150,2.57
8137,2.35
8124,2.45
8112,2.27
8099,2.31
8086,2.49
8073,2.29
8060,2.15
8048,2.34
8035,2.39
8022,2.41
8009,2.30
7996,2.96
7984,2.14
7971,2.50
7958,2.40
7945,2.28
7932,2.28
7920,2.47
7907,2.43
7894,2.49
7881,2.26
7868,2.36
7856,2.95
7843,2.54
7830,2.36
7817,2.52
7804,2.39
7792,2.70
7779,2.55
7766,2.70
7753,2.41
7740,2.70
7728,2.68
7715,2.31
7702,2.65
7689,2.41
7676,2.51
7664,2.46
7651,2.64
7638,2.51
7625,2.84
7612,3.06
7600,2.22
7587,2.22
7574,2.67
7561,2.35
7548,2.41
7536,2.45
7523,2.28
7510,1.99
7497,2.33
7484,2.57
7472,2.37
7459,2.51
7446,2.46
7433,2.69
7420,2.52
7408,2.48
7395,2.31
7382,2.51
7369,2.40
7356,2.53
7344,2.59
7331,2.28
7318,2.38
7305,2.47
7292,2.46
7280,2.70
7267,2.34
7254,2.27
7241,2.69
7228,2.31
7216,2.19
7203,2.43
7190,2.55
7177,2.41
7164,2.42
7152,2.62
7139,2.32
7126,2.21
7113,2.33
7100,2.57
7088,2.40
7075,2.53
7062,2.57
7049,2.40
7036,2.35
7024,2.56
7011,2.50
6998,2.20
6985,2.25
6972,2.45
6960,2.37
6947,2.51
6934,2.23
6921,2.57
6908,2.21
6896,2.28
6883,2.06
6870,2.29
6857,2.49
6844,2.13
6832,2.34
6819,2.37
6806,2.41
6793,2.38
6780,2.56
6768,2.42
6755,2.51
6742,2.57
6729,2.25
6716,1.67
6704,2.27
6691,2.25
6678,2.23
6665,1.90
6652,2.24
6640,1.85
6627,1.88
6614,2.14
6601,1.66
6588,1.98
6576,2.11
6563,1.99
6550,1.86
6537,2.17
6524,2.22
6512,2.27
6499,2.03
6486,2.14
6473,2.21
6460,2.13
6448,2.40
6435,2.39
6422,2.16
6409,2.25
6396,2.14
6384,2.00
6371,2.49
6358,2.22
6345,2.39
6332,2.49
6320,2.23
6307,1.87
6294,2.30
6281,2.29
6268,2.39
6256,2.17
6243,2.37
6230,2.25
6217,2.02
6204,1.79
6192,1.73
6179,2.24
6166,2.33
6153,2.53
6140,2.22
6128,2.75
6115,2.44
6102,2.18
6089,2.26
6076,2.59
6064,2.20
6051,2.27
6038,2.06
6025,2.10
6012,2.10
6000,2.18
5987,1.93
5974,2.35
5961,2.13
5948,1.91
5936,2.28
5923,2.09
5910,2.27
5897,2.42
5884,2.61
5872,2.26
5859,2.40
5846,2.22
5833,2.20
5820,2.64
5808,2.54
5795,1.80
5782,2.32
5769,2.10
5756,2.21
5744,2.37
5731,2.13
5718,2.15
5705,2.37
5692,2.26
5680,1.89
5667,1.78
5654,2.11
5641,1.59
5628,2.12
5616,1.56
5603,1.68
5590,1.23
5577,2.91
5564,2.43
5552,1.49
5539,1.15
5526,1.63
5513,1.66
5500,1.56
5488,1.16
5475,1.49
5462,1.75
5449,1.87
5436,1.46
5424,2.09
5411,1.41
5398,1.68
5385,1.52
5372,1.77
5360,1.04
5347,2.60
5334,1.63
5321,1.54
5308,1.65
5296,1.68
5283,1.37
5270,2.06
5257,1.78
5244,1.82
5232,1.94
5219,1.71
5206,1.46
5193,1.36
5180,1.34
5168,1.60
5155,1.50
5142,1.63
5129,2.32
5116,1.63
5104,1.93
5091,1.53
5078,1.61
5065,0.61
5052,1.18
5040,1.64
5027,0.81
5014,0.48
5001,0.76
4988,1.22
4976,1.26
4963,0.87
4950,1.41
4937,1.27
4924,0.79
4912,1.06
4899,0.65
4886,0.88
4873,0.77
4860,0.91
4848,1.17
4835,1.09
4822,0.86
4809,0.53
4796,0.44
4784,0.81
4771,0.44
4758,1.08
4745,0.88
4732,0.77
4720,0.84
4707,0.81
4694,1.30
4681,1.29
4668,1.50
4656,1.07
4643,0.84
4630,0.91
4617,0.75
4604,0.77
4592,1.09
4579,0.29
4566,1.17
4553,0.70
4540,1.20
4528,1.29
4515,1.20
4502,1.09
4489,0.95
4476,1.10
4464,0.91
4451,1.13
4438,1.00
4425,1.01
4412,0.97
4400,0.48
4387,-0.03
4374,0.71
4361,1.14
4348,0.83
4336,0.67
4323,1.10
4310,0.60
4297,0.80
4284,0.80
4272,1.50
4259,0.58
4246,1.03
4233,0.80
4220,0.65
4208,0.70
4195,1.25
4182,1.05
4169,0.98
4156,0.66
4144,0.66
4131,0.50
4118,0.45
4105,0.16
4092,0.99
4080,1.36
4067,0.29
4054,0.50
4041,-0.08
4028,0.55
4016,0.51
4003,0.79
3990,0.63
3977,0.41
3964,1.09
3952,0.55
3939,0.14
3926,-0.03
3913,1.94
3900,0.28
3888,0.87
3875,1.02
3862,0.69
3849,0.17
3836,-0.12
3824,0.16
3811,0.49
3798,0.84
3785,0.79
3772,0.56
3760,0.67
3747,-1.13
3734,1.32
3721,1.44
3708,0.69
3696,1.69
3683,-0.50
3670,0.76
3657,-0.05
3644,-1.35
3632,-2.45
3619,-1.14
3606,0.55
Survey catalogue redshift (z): 0.275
